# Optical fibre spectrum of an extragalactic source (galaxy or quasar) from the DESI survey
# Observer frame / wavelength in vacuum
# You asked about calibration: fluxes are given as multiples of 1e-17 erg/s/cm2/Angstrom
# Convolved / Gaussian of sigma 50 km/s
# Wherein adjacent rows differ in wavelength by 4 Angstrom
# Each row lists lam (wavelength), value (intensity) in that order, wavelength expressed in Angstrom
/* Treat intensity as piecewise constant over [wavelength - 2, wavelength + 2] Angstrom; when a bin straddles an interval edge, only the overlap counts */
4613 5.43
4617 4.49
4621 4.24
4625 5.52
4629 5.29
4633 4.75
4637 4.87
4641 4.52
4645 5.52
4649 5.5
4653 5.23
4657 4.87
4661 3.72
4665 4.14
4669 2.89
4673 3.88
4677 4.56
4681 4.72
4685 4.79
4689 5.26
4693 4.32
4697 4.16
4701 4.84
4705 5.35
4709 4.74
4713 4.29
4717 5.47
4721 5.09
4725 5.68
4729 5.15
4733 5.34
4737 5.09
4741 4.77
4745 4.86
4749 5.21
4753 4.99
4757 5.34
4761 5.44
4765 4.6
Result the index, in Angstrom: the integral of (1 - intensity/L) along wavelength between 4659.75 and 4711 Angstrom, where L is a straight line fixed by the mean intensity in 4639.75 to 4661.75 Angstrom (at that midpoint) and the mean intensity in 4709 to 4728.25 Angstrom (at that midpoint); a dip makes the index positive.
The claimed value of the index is 6.2 Angstrom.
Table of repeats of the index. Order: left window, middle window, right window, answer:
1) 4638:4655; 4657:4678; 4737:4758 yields 5.1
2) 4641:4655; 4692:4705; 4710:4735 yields 1.5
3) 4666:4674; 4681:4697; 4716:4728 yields -2.3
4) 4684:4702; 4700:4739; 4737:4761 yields -2.1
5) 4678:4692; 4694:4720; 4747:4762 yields 0.9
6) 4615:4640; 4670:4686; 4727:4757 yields 1.9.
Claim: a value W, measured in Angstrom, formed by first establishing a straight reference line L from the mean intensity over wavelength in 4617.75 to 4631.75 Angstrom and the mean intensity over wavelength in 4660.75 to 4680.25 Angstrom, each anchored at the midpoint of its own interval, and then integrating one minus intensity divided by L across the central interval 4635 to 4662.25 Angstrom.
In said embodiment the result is -3.19 Angstrom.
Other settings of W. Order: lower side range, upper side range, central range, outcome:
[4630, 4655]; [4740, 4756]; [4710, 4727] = -0.3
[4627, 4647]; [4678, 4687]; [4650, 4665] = 0.8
